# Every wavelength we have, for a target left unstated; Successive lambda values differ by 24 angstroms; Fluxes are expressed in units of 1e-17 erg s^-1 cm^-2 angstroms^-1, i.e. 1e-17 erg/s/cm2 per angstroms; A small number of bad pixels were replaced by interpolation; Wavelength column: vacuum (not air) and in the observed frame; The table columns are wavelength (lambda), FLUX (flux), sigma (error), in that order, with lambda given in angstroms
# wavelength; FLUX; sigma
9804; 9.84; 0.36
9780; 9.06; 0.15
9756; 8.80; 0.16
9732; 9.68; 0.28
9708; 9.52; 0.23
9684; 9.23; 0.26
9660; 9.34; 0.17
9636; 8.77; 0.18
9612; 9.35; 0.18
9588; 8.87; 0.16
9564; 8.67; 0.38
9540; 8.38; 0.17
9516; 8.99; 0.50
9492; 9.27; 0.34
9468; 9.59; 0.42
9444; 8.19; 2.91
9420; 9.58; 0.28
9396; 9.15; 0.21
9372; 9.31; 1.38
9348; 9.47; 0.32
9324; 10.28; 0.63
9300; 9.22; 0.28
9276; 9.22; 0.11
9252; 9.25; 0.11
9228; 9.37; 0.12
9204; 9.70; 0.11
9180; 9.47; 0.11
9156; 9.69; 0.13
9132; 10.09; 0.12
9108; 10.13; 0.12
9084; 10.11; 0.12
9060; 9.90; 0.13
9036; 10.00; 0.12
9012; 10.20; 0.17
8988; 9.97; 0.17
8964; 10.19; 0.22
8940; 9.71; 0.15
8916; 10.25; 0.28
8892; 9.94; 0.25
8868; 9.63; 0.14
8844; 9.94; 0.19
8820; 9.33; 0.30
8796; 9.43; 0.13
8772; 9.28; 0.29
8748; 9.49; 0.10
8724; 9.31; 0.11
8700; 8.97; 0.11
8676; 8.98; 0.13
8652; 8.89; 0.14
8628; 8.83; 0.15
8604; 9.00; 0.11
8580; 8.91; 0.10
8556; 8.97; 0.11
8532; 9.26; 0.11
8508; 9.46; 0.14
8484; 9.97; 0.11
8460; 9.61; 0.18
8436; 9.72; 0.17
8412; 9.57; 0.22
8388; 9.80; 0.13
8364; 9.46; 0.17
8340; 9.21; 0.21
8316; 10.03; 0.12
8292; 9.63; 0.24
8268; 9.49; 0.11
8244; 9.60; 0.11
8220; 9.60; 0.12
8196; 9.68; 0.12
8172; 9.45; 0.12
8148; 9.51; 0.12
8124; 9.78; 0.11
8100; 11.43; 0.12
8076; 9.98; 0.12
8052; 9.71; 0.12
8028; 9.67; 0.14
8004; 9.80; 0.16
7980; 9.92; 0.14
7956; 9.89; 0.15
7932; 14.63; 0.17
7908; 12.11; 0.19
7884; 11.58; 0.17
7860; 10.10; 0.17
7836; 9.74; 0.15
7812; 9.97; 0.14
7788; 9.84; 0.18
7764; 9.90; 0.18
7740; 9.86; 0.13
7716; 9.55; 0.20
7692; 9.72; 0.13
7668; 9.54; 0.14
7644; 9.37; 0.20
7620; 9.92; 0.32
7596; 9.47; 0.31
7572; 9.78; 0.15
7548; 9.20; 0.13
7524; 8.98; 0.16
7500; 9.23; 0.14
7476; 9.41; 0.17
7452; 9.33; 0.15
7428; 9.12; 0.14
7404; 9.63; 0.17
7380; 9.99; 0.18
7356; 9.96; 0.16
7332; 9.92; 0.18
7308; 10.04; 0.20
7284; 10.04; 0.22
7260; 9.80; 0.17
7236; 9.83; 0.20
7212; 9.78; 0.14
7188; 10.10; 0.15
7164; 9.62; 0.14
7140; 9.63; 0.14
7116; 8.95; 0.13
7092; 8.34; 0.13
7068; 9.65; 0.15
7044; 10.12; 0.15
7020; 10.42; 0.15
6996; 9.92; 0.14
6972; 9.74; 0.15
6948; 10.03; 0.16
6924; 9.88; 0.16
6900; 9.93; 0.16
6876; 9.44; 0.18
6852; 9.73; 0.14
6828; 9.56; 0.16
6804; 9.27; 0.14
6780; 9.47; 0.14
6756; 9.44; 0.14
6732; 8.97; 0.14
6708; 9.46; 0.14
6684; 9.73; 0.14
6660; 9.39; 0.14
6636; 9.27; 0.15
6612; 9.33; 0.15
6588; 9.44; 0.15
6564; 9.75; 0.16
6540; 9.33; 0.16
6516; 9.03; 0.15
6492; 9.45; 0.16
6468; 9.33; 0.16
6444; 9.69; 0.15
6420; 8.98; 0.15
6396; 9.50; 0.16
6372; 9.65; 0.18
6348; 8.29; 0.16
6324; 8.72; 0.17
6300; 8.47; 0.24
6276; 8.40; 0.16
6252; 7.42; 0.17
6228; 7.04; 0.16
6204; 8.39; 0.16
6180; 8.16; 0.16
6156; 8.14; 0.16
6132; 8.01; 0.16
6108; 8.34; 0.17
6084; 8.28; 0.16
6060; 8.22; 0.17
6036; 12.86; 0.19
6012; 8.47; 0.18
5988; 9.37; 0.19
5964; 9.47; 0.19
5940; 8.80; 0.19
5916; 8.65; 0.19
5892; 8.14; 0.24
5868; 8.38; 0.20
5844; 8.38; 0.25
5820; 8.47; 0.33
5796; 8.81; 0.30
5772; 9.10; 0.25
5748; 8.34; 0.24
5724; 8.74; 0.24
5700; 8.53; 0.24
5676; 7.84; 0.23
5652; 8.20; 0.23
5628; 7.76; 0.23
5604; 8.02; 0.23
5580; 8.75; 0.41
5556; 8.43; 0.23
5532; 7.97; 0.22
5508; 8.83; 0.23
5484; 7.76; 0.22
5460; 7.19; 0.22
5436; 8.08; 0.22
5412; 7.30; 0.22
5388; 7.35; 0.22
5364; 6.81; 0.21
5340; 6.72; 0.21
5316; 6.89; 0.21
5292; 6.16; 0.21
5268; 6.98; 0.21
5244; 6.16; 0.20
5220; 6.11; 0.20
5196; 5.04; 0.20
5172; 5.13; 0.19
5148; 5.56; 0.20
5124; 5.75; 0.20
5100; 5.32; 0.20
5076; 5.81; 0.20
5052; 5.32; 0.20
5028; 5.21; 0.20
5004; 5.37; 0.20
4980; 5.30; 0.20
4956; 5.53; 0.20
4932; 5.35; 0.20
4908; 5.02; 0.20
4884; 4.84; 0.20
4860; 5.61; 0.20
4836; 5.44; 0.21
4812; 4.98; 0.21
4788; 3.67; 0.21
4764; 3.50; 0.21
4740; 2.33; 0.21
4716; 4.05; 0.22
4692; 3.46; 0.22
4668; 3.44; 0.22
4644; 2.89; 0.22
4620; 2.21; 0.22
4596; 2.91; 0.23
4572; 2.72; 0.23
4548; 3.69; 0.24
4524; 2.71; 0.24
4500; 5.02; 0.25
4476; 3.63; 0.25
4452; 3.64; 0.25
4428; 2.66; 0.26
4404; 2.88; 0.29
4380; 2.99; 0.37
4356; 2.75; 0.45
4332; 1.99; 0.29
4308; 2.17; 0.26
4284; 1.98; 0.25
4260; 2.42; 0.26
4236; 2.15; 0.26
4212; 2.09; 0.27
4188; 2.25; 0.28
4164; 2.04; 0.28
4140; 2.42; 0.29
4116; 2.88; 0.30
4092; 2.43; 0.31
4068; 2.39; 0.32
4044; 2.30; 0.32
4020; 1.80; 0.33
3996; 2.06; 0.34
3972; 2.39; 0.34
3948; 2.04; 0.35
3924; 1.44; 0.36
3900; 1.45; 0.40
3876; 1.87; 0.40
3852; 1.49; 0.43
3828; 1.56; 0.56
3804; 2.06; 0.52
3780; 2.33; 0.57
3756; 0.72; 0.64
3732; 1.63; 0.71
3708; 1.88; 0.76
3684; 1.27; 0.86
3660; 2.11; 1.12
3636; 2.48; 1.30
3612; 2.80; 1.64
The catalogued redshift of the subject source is 0.20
